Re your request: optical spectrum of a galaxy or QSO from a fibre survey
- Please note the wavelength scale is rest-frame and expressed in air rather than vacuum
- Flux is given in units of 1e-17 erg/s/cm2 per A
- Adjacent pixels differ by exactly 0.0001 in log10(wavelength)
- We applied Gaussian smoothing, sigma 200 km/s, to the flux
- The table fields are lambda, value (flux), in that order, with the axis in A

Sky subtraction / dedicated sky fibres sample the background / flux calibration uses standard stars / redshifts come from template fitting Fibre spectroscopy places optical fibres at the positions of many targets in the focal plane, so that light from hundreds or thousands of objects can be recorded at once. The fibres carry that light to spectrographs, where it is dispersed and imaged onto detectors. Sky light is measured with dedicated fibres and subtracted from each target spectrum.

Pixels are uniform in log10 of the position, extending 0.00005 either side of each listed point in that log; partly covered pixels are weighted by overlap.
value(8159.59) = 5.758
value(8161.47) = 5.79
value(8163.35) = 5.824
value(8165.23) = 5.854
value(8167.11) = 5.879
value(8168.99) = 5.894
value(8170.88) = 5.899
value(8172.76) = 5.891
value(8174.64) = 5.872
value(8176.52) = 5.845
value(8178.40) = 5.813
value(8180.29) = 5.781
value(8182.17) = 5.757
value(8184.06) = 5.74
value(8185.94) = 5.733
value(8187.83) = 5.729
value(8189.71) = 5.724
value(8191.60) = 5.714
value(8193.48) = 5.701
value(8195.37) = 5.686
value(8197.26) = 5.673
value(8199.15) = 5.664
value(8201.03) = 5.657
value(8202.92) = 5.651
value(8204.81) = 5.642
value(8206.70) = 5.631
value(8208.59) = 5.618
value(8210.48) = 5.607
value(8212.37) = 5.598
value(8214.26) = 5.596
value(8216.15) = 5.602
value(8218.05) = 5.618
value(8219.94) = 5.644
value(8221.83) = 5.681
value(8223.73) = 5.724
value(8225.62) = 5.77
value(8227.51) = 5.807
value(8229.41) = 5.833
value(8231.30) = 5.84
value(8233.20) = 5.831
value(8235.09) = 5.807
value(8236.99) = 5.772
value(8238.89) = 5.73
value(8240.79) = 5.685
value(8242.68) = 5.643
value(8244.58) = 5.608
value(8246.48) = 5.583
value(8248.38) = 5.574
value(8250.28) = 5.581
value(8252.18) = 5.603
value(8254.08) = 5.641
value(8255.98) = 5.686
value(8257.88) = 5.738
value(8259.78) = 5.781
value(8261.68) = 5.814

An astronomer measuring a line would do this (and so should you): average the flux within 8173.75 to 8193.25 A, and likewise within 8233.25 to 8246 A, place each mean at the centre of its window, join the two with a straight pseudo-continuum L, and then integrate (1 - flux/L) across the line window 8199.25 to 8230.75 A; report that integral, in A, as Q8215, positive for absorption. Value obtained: 0.4 A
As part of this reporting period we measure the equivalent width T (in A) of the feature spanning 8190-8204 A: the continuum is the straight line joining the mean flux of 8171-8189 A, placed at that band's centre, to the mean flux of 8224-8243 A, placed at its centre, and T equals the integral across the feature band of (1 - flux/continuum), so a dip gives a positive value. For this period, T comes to 0.3 A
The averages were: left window 5.8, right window 5.78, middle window 5.68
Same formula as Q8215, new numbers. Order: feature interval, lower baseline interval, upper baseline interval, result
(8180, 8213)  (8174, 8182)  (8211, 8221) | 0.2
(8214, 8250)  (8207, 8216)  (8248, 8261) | -0.4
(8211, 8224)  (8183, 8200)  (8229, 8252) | 0.2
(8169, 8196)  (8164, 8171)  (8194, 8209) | 0.0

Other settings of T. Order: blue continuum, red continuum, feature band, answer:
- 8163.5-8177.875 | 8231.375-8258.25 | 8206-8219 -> 0.35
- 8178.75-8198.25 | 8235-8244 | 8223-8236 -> -0.20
